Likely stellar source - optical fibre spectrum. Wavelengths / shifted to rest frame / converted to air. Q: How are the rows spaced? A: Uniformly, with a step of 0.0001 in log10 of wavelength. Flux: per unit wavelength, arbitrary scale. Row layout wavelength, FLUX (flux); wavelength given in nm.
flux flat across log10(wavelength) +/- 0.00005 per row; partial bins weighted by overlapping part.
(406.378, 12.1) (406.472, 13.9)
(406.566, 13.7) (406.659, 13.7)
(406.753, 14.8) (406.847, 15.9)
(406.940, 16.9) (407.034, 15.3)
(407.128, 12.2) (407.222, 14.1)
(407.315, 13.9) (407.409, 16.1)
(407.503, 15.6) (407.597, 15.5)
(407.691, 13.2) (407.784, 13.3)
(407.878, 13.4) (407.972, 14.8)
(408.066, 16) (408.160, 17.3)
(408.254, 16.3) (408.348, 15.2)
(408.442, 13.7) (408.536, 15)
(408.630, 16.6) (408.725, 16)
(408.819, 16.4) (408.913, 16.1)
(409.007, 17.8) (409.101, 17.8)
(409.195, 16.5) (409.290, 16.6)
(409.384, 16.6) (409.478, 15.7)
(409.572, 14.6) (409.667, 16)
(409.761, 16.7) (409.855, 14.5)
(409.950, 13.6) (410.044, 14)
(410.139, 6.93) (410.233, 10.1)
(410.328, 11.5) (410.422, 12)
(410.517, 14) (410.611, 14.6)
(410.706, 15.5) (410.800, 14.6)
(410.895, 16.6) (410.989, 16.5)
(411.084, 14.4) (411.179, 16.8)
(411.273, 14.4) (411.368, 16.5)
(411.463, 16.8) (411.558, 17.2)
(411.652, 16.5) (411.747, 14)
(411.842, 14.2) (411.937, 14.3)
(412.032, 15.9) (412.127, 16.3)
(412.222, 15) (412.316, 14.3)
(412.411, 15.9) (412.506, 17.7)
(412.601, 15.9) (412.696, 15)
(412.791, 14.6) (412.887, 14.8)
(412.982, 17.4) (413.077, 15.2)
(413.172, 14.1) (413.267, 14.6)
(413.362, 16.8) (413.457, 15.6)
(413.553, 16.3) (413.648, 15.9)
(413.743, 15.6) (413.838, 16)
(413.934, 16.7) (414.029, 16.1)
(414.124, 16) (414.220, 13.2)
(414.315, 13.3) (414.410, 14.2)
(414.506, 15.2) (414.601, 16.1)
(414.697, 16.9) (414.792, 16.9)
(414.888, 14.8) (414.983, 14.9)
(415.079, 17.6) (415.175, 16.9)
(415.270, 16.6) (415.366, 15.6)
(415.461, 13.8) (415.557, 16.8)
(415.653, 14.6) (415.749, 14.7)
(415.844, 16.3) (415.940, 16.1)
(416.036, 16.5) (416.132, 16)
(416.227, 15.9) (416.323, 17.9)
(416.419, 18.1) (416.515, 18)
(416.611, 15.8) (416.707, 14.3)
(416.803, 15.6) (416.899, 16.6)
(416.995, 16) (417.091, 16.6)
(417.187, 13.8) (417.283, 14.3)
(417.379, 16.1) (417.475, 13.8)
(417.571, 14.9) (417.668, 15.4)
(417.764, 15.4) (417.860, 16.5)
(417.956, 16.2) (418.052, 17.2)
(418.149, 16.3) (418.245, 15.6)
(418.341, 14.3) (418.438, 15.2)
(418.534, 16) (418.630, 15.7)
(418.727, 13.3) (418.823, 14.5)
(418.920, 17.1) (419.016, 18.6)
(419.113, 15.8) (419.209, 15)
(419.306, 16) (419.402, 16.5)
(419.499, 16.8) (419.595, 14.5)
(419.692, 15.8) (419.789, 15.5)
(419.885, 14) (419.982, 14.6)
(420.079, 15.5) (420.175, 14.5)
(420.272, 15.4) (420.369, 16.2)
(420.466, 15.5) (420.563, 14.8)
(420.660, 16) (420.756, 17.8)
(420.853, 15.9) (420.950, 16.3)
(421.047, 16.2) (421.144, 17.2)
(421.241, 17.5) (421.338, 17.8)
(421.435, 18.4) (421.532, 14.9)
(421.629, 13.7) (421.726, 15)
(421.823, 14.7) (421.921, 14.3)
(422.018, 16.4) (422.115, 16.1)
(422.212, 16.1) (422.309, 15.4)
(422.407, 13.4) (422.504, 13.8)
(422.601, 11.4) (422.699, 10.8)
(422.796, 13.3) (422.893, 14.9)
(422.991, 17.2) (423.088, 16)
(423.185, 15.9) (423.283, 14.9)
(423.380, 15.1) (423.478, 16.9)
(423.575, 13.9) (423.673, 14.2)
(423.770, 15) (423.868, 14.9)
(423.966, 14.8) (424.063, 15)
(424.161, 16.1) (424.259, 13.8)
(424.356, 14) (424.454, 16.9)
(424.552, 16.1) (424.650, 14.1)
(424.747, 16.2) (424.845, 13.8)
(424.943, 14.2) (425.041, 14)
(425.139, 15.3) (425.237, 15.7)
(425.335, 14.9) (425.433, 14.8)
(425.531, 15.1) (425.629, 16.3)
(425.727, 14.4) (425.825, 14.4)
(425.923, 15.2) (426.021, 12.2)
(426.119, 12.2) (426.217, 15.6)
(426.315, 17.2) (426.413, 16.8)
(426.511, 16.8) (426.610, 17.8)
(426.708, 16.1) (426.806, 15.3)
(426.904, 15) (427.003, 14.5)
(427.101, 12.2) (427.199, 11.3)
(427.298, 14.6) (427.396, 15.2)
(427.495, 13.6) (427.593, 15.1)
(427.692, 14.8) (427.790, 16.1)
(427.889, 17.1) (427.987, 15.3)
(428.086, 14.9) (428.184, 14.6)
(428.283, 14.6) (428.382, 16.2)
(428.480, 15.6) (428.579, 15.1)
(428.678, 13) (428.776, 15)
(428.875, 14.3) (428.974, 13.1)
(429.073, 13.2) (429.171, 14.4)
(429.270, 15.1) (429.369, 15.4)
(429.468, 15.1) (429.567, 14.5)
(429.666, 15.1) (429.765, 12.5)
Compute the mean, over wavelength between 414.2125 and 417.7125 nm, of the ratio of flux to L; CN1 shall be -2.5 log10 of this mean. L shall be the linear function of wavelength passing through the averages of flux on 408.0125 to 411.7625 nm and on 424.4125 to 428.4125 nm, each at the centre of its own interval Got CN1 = -0.040 mag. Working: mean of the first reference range 15.2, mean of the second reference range 15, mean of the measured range 15.7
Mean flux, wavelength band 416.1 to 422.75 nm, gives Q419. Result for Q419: 15.6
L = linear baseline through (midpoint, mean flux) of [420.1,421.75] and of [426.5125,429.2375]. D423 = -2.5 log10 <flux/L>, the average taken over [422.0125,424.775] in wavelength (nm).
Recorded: 0.05 mag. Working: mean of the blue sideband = 16.1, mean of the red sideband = 14.8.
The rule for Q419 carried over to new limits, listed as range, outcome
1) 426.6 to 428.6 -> 14.9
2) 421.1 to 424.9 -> 15.1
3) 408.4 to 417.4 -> 15.5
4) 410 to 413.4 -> 14.9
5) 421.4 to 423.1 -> 14.7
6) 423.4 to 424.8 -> 15.1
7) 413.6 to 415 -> 15.5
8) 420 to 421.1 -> 15.8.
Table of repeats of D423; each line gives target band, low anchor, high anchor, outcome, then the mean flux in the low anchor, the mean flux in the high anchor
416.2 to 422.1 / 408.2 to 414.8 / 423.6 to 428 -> -0.048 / 15.3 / 15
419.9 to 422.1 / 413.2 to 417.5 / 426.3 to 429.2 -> -0.030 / 15.8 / 14.9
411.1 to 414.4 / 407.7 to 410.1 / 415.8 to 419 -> 0.010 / 15.6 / 15.8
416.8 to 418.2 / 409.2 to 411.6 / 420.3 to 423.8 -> -0.039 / 14.7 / 15.4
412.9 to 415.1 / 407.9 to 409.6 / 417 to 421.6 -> 0.021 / 16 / 15.8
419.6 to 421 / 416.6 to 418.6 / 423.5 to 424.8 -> -0.014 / 15.5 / 15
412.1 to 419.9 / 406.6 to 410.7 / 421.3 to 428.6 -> -0.058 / 14.8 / 15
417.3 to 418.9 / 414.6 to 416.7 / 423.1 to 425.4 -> 0.031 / 16.2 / 15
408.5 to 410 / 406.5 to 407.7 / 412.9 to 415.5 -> -0.073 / 14.7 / 15.6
